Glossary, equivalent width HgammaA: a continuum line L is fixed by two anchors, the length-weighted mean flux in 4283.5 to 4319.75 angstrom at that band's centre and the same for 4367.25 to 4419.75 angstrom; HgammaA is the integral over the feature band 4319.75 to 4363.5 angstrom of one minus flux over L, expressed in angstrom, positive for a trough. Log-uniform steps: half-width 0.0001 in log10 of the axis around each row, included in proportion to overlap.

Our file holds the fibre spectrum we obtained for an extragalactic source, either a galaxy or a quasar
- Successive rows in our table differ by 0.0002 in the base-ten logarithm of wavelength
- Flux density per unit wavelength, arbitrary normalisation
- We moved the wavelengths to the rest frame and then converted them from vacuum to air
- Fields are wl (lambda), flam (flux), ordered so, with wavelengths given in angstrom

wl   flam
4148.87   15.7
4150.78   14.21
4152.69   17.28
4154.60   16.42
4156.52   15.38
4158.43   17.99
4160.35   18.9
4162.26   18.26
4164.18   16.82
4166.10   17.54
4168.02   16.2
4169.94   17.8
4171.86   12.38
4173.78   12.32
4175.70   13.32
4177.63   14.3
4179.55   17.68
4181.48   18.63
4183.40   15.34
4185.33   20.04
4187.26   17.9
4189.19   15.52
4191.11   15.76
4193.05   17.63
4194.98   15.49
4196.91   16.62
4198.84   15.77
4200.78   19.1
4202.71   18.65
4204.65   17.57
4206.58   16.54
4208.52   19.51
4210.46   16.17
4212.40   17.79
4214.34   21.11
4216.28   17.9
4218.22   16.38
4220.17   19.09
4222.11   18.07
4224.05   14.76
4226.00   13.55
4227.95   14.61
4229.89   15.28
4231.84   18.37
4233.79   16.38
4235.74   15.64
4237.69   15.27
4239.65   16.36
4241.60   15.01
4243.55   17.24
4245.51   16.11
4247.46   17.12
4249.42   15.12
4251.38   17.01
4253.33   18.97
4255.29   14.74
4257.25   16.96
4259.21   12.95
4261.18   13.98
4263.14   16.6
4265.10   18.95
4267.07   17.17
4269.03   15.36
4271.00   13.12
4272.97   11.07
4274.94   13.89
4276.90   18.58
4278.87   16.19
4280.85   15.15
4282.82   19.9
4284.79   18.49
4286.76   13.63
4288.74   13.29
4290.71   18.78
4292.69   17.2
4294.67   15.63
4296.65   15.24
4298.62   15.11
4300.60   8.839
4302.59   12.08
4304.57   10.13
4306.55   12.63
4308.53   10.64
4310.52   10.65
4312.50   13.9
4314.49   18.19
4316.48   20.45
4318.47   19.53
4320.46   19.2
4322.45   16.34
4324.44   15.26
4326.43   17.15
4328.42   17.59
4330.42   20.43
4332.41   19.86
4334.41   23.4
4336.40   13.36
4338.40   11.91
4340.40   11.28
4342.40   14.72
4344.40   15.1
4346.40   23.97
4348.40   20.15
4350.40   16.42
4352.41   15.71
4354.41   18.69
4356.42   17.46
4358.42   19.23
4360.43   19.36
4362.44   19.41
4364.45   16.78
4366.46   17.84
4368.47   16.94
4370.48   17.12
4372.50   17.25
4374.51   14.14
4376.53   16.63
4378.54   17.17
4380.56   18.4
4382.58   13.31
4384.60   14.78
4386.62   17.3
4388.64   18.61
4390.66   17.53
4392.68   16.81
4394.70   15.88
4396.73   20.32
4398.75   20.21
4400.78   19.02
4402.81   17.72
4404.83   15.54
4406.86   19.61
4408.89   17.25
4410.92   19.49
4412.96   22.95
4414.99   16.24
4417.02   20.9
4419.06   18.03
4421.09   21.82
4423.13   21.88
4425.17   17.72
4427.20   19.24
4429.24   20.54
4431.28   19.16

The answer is -4.1 angstrom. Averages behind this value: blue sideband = 14.8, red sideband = 17.7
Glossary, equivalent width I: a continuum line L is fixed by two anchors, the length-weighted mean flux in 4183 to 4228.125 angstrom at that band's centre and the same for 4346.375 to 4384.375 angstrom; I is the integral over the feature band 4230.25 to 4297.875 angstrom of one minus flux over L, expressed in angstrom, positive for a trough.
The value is 4.90 angstrom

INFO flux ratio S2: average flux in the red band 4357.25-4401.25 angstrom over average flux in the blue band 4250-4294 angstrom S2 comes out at 1.09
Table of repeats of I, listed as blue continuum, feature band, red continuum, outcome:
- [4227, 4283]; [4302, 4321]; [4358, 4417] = 2.3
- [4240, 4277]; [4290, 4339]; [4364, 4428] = 2.6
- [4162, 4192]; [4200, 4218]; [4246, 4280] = -2.4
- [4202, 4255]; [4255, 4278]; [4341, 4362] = 2.5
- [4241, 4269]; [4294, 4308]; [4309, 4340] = 3.4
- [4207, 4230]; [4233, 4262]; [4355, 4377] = 2.1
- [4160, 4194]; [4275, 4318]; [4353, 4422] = 5.6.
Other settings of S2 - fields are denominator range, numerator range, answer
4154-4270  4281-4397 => 0.99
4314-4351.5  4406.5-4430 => 1.12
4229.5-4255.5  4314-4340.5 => 1.07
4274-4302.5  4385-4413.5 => 1.17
